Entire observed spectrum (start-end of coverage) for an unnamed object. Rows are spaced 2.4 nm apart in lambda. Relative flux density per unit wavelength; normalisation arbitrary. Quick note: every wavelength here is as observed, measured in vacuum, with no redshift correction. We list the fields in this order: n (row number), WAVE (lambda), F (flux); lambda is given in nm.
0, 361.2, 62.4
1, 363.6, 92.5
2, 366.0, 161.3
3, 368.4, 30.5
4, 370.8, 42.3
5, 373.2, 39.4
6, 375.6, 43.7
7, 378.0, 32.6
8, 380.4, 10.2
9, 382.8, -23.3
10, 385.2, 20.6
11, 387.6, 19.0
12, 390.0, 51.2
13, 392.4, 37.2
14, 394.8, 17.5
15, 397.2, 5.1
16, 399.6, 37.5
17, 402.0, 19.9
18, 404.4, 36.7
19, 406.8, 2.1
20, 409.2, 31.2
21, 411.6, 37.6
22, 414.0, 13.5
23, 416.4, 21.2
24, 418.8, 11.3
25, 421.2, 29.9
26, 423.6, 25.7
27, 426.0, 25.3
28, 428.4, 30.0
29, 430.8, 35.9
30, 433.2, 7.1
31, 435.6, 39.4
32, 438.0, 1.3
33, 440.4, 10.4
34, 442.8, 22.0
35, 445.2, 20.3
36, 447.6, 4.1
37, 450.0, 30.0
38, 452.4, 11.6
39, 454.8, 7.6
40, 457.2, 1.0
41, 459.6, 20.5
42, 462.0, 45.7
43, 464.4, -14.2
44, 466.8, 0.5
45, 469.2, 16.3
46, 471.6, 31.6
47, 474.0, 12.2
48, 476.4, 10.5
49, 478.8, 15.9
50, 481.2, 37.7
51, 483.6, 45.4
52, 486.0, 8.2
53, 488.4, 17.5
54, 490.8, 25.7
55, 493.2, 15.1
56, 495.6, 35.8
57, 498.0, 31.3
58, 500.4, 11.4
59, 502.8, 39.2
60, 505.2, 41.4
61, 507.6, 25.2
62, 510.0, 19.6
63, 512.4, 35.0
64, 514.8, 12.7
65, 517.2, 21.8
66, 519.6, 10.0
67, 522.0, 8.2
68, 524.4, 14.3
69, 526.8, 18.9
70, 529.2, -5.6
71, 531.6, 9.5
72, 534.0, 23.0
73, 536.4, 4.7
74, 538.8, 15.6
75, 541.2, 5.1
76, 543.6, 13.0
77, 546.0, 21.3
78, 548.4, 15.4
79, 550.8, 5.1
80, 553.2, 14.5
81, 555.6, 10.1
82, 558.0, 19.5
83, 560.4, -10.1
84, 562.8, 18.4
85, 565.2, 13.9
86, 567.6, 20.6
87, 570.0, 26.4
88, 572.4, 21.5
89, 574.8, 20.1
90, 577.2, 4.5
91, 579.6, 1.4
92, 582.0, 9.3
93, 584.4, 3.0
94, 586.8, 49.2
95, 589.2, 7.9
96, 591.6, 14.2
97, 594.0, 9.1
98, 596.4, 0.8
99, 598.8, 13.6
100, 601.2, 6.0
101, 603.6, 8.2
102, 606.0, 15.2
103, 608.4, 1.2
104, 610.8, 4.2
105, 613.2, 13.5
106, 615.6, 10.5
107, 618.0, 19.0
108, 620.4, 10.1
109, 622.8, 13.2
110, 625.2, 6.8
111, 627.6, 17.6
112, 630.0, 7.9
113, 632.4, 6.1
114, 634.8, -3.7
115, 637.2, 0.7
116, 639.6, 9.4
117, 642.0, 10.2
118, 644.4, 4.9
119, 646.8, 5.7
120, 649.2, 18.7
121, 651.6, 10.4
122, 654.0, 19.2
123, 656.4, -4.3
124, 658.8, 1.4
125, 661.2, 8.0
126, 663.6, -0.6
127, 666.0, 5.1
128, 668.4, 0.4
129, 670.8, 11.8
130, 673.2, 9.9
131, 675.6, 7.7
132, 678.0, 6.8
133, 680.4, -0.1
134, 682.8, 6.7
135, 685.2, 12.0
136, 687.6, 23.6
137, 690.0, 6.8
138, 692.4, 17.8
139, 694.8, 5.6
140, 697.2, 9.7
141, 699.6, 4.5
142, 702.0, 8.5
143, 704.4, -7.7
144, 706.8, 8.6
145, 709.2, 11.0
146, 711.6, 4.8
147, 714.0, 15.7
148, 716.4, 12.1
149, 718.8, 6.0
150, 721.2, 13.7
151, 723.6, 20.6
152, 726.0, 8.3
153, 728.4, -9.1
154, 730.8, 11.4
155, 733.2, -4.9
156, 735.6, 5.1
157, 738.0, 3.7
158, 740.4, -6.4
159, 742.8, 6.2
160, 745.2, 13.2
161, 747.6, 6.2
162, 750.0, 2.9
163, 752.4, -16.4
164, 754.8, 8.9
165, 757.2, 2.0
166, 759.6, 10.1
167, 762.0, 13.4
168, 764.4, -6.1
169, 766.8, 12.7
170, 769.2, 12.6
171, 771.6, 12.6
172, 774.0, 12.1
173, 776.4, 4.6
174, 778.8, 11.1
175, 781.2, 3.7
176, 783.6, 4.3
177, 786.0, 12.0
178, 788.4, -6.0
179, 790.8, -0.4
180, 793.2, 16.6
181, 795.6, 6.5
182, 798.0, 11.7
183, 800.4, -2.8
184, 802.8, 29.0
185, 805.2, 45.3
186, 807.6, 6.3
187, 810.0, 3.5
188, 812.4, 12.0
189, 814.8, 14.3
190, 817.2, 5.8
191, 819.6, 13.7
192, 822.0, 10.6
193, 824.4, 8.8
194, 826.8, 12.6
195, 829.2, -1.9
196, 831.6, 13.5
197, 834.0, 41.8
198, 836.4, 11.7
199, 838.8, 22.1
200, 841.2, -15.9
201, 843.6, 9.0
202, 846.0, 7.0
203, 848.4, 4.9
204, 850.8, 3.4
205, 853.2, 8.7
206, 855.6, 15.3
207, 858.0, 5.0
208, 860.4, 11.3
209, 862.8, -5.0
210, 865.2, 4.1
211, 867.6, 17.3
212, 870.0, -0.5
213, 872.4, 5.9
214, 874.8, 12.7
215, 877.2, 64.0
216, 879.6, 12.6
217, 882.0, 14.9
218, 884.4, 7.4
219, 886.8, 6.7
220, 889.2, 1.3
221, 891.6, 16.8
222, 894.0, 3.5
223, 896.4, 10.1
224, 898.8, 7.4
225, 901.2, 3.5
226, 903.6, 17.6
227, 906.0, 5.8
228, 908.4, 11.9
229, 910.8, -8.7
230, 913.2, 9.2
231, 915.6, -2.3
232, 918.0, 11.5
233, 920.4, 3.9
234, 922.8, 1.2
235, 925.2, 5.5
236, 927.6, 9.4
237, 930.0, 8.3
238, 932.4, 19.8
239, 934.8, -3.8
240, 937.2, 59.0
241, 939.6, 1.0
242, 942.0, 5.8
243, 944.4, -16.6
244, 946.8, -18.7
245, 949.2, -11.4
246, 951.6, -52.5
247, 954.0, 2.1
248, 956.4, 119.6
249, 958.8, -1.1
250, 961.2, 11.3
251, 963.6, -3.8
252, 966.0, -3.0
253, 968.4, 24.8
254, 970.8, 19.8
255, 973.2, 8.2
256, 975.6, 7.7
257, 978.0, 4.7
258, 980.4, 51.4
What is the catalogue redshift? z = 1.16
